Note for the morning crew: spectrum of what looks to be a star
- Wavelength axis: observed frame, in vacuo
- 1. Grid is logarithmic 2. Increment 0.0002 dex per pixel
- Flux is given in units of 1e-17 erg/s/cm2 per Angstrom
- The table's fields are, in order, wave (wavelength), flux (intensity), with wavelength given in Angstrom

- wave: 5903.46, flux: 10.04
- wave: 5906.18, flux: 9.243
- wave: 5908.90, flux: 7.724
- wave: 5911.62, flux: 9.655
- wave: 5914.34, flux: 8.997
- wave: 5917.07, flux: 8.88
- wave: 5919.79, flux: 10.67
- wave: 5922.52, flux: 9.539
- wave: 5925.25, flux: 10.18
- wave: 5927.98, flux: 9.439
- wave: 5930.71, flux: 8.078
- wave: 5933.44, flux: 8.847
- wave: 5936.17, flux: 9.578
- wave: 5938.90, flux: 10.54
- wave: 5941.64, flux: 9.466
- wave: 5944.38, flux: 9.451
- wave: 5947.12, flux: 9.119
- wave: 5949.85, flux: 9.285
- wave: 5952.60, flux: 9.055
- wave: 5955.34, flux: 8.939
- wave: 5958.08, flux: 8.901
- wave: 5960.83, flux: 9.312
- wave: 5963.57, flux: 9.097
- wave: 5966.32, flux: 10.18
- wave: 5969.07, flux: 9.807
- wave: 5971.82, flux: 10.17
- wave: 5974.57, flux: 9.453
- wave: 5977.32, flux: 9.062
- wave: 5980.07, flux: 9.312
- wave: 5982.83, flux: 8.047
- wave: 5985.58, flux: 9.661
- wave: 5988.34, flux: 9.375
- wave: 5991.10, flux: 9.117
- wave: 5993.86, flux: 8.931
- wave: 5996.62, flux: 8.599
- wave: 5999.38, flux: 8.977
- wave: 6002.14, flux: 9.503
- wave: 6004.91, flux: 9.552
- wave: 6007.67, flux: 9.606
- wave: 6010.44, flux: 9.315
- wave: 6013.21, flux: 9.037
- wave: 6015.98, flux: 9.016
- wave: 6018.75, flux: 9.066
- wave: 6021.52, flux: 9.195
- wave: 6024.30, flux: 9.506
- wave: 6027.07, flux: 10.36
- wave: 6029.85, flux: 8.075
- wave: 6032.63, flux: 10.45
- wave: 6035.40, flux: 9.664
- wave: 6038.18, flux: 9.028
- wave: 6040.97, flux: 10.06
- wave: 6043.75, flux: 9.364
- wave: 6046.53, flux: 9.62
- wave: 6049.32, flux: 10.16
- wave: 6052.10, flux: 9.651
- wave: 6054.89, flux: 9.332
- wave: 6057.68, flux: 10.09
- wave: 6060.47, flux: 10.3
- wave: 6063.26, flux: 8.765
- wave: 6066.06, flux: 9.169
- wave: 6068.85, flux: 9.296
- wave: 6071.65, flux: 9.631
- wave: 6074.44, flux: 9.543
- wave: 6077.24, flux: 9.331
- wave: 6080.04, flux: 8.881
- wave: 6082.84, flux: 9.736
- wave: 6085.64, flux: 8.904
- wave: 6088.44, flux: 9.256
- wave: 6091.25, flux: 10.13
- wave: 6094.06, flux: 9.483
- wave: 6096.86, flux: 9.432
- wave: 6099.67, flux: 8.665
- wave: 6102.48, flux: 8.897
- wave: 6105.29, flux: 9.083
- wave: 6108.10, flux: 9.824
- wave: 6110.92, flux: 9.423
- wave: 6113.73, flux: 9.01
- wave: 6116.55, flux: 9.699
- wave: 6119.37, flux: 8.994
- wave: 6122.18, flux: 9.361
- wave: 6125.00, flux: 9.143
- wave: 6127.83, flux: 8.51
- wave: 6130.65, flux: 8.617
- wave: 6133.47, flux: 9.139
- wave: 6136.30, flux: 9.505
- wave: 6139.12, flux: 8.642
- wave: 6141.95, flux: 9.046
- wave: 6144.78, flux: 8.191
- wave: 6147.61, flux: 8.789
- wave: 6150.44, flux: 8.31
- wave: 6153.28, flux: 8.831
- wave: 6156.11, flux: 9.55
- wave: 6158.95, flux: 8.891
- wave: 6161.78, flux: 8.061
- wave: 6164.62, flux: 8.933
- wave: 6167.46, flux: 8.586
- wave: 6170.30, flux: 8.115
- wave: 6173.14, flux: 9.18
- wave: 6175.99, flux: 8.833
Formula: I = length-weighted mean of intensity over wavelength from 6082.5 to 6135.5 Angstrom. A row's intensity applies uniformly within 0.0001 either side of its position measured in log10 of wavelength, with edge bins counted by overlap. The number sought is 9.22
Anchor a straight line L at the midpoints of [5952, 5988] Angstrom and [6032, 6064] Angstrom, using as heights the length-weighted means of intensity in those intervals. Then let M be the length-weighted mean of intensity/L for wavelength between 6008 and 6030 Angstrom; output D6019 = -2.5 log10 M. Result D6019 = 0.03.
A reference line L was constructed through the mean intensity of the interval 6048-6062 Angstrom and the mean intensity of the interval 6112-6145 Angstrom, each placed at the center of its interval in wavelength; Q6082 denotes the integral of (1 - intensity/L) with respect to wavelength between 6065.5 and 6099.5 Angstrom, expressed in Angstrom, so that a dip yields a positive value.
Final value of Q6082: 0.7 Angstrom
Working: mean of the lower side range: 9.9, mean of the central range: 9.38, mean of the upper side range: 9.02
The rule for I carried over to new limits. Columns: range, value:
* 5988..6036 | 9.29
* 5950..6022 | 9.24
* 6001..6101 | 9.45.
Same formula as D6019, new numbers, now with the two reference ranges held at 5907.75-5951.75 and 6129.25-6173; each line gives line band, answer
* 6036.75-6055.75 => -0.07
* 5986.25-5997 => 0.01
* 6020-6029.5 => -0.05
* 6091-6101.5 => -0.05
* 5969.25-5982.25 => -0.02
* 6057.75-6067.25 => -0.06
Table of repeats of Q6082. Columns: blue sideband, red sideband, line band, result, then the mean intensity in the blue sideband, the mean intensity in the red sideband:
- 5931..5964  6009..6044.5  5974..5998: 0.72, 9.27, 9.39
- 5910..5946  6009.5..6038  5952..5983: 0.30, 9.47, 9.36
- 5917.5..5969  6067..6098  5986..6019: 0.81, 9.43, 9.42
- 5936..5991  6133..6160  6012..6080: -2.41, 9.38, 8.88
